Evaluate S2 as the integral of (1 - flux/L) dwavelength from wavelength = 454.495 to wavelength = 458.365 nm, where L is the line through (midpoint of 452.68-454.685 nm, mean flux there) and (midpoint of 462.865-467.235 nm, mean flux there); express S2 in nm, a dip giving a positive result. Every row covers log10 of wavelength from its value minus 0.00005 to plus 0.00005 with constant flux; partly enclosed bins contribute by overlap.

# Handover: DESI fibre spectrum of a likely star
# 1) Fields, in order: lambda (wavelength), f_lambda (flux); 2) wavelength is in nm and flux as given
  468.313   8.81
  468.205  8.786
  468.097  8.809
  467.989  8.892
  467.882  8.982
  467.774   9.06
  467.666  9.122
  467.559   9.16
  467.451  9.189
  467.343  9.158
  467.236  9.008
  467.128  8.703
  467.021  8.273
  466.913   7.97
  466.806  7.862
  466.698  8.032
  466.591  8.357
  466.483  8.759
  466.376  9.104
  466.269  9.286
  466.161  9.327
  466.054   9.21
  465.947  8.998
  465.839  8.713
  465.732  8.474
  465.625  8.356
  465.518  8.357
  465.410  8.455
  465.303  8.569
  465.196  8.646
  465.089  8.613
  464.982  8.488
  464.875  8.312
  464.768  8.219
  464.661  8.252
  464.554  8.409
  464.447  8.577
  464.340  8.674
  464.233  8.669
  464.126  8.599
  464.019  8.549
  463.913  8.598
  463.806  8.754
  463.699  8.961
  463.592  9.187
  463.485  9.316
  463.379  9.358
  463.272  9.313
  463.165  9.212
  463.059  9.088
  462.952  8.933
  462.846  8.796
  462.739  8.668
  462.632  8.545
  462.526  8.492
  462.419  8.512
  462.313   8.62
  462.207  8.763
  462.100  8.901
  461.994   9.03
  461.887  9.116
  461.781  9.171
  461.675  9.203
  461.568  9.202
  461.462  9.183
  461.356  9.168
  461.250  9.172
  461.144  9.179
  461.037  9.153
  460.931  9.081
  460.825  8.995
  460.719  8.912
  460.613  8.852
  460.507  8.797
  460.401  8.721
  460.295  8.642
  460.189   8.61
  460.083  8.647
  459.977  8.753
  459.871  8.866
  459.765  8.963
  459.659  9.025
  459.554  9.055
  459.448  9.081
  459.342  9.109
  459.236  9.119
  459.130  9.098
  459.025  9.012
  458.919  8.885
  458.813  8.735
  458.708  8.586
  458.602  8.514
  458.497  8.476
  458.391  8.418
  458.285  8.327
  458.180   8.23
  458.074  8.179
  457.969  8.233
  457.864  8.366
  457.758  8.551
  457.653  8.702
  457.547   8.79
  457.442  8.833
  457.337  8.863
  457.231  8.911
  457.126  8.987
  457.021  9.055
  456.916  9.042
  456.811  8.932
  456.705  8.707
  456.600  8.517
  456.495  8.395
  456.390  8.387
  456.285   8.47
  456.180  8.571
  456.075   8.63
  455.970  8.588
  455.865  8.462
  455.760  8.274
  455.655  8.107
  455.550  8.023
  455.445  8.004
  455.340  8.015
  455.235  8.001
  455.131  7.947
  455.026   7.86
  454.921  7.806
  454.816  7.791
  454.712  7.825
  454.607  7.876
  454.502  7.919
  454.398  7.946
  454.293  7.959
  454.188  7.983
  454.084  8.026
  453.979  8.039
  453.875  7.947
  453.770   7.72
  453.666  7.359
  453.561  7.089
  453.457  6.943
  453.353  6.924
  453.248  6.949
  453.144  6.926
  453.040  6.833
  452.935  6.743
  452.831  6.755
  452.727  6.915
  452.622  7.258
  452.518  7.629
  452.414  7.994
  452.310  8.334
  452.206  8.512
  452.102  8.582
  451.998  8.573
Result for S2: -0.330 nm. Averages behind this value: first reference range 7.42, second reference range 8.69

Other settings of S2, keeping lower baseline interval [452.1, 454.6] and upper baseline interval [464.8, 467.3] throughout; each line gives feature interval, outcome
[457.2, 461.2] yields -0.368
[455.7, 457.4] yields -0.188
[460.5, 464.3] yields -0.298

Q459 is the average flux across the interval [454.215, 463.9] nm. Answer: 8.68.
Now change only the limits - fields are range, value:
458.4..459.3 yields 8.79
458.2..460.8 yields 8.8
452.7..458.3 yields 8.07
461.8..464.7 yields 8.82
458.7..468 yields 8.83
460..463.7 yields 8.96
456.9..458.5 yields 8.62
